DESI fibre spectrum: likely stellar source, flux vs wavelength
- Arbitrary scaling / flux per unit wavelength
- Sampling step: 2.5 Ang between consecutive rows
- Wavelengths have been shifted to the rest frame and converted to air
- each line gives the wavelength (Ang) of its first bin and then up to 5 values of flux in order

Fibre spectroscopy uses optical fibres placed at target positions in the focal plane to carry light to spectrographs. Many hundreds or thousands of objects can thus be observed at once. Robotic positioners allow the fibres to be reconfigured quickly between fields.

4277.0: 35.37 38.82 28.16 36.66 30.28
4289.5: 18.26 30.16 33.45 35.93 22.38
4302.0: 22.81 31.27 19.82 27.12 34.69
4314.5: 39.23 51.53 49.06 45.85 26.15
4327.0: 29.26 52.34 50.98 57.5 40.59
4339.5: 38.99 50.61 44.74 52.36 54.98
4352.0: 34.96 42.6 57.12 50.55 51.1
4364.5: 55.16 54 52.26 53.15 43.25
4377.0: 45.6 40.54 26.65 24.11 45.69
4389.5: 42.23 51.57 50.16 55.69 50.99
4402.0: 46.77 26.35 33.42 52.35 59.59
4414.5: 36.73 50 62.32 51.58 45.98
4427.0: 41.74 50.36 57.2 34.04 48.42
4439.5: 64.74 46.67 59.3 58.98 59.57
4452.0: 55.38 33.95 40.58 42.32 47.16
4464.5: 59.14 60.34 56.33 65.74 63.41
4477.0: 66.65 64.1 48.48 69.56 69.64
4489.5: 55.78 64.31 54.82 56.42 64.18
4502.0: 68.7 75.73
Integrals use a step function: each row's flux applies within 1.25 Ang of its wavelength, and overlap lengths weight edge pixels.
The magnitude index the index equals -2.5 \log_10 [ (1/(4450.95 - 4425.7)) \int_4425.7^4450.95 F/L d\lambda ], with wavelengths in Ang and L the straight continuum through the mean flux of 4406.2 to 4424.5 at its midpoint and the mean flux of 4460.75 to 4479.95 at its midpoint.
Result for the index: 0.04 mag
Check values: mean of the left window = 49.6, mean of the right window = 60.2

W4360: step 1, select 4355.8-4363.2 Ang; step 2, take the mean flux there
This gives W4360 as 52.9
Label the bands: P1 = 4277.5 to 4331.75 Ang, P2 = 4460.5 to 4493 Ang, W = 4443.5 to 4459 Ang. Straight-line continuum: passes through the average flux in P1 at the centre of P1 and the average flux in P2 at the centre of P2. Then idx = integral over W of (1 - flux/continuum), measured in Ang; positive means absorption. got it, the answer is 1.6 Ang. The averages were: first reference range 33.8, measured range 50.7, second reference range 60.6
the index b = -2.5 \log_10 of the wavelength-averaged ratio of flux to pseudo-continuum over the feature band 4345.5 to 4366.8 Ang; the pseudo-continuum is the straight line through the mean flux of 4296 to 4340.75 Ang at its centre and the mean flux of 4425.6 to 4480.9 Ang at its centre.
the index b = -0.19 mag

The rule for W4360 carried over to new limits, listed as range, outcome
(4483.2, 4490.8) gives 64.9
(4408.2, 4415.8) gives 49.5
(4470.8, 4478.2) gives 65.3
